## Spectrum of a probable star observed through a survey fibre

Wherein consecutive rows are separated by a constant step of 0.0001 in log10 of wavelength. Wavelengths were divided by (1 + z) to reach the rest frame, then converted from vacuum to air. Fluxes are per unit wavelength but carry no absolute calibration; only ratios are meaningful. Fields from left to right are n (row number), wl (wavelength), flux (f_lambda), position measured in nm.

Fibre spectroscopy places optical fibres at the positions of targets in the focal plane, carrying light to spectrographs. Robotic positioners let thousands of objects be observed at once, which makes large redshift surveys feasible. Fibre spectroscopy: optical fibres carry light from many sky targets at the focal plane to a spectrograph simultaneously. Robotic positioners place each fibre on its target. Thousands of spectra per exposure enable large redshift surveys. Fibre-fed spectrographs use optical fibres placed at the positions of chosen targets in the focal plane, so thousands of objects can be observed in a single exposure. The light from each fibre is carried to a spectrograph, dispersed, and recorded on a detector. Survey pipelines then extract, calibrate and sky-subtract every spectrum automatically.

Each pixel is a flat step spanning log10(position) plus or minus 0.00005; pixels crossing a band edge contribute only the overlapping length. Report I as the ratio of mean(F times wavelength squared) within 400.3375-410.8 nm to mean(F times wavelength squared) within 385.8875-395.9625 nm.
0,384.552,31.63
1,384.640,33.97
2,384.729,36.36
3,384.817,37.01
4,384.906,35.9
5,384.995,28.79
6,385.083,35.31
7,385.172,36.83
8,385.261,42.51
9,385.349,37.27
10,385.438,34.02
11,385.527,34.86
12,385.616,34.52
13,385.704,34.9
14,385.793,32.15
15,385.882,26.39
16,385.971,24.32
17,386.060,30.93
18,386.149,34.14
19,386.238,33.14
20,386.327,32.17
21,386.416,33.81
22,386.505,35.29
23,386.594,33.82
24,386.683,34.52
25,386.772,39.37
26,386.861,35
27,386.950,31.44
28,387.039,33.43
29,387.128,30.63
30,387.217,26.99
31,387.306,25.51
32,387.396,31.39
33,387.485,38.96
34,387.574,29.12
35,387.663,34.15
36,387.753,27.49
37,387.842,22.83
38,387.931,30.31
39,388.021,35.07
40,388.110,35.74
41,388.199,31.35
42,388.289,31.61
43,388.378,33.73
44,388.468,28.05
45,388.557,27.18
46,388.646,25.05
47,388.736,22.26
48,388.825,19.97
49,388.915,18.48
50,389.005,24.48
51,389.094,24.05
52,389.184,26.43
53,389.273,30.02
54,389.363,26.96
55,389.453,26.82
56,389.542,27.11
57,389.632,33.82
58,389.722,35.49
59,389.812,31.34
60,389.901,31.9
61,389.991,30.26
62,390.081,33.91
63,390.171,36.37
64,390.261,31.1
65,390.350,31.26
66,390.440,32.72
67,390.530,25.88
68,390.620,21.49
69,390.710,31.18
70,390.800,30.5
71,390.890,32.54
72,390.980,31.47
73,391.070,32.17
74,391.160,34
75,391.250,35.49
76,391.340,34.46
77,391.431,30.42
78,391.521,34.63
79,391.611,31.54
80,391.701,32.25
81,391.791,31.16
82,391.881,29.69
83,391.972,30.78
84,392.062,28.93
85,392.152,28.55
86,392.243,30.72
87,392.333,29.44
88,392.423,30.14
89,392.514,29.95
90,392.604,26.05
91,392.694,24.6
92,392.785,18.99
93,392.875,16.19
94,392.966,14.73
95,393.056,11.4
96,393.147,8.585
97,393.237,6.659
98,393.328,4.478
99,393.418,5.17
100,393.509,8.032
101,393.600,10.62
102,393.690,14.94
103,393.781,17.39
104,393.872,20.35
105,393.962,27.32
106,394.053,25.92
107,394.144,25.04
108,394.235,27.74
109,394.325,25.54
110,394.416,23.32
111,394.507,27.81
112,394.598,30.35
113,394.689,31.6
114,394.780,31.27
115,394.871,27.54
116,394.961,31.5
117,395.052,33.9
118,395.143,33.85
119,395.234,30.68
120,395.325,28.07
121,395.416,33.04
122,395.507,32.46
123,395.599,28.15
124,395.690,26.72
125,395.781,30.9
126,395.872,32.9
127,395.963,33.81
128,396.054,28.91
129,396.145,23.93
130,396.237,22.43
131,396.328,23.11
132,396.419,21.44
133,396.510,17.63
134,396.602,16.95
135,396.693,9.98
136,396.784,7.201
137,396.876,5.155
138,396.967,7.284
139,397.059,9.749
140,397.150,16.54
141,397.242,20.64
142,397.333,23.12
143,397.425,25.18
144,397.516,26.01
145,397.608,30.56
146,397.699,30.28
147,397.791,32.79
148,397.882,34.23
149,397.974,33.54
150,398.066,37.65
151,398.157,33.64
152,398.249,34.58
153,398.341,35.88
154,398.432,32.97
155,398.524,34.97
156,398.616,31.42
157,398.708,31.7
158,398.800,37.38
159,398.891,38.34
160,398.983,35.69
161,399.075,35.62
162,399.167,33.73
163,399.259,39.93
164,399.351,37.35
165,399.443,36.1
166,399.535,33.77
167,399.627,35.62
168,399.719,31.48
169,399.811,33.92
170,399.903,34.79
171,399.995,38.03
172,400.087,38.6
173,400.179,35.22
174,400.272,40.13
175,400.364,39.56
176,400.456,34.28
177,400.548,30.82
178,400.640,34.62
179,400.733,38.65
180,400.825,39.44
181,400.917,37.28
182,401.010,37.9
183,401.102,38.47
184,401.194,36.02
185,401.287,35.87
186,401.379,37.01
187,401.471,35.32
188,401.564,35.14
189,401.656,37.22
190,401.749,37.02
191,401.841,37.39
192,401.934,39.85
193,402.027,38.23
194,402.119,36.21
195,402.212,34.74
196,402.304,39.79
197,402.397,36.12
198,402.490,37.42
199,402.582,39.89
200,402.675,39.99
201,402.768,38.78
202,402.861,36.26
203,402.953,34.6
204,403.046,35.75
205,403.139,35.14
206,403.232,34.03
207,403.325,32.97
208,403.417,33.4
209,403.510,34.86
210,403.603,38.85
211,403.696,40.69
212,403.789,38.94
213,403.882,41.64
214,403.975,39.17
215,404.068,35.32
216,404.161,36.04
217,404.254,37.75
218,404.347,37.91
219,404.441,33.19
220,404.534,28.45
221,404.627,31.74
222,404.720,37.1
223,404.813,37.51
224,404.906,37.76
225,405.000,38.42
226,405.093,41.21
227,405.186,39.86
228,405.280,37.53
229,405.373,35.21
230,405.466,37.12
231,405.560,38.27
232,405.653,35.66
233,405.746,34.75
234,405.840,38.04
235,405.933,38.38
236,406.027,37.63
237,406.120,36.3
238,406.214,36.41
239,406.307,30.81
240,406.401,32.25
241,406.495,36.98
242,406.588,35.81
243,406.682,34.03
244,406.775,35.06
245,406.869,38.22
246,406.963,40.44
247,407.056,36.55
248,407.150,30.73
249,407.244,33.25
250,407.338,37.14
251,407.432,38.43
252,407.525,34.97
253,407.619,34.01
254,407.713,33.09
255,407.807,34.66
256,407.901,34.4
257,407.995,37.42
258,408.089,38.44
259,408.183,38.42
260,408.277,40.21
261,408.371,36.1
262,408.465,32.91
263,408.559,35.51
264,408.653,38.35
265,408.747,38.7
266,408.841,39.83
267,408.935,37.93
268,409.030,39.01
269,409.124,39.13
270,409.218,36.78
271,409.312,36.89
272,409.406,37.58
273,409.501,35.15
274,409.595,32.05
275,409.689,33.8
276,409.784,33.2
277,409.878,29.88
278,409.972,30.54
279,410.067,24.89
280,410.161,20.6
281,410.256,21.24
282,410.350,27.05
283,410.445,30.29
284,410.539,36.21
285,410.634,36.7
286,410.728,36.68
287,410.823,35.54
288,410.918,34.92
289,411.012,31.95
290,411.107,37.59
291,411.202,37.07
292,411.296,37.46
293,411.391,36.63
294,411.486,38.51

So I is 1.38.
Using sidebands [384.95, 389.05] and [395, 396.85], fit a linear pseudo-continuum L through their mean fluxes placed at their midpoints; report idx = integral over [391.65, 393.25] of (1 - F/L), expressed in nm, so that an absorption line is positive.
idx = 0.212 nm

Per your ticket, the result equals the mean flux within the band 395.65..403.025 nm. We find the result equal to 32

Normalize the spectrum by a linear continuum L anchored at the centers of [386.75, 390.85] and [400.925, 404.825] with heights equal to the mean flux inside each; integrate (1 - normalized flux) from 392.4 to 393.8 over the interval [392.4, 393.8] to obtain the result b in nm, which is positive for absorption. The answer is 0.73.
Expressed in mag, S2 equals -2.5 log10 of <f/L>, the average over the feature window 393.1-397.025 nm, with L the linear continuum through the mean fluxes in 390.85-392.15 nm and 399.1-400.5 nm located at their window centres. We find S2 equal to 0.45 mag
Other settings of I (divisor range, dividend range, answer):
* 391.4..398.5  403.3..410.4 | 1.52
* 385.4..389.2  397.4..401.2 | 1.22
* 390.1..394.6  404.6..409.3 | 1.57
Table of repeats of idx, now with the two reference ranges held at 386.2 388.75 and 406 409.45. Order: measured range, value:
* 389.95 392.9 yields 0.213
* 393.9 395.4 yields 0.198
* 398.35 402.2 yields -0.180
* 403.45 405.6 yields -0.094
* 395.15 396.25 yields 0.123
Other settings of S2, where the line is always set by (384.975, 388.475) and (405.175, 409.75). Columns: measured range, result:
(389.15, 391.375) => 0.08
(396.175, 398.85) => 0.35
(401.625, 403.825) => -0.05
